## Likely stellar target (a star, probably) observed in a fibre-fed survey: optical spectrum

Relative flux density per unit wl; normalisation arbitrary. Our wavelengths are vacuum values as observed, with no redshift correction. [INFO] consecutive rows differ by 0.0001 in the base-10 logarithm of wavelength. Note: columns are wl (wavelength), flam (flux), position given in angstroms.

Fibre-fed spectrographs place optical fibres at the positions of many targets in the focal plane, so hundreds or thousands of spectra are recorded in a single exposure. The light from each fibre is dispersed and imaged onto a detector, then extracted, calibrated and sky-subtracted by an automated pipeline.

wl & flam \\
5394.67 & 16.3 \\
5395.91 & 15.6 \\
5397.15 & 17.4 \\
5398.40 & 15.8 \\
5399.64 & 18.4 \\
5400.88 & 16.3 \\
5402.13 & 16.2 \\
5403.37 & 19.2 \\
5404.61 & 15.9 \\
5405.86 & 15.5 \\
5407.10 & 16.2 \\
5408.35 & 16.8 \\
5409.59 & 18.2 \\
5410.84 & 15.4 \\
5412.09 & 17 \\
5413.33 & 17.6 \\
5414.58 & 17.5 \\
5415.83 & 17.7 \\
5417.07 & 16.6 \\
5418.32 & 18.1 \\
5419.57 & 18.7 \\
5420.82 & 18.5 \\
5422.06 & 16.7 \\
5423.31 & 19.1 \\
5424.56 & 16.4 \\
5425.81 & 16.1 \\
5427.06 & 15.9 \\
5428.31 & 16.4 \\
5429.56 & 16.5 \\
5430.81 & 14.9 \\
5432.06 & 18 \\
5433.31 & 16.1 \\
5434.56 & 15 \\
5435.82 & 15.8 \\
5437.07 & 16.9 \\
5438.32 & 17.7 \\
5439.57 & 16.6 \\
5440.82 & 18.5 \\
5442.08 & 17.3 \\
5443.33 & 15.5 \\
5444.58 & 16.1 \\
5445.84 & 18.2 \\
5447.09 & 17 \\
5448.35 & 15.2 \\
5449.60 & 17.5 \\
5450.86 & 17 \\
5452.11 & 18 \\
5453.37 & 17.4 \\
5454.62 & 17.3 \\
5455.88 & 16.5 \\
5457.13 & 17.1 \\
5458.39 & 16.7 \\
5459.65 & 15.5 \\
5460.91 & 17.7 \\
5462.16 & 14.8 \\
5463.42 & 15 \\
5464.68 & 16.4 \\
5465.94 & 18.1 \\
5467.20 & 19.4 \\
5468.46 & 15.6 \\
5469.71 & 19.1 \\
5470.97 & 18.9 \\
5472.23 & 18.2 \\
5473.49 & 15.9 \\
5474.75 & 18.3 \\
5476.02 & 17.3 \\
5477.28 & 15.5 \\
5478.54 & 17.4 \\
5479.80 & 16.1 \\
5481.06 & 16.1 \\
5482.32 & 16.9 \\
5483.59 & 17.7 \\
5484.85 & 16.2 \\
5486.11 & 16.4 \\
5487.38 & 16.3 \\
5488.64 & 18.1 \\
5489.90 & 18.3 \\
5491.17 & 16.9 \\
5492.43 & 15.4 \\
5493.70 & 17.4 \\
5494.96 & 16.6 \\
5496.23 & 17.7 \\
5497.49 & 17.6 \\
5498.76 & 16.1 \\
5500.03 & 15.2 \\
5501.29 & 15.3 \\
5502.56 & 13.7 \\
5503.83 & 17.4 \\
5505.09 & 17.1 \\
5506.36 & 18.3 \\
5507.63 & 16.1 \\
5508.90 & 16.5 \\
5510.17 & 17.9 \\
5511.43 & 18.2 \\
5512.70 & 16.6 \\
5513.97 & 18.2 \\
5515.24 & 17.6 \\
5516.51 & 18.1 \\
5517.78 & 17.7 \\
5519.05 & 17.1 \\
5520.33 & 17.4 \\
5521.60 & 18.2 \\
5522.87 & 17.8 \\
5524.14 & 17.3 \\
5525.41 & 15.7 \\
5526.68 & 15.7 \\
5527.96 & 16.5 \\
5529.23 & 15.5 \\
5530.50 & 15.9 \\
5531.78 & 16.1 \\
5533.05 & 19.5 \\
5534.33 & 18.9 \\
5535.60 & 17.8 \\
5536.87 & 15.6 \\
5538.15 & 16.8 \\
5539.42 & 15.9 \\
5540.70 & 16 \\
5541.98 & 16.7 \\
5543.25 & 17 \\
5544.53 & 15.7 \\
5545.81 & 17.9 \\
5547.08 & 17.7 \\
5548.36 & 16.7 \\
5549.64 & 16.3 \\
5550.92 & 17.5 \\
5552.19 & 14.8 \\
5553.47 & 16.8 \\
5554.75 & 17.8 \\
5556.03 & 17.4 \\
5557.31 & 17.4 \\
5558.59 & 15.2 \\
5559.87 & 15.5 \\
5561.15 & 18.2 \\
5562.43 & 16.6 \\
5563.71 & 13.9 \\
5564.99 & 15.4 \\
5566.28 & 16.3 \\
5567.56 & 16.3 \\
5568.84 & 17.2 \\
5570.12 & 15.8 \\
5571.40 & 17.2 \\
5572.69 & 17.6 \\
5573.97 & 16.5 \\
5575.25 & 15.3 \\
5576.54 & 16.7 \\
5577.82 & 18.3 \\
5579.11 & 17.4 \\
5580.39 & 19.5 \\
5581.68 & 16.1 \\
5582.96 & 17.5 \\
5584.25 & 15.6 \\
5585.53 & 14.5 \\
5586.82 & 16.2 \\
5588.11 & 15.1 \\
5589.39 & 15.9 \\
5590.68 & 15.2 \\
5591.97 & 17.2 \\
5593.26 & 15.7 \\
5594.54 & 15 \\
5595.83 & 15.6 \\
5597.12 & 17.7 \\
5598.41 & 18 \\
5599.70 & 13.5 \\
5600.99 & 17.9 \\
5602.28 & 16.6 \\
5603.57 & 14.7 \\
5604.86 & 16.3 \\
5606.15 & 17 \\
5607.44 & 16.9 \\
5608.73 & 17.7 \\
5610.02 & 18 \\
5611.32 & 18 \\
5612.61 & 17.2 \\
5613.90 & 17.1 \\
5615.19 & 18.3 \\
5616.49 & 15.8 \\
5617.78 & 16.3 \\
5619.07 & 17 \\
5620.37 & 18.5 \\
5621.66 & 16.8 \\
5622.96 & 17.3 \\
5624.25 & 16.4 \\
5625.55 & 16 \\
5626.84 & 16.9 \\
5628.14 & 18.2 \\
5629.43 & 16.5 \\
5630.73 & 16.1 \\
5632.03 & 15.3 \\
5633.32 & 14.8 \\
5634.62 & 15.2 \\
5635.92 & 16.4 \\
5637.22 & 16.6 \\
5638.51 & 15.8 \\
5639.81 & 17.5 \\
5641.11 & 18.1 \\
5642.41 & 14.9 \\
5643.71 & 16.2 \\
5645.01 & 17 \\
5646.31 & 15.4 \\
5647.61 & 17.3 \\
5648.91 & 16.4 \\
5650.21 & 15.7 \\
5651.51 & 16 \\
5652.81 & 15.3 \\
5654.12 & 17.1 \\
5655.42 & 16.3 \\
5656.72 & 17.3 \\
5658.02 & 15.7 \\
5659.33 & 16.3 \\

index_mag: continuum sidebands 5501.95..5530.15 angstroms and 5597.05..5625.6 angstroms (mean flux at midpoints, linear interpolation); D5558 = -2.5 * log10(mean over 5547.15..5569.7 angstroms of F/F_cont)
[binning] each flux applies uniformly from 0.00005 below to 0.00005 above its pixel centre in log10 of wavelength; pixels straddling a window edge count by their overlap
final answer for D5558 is 0.03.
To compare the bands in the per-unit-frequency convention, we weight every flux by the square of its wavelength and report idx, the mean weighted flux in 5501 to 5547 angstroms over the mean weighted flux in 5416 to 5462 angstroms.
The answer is 1.04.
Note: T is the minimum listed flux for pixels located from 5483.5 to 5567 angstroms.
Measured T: 13.7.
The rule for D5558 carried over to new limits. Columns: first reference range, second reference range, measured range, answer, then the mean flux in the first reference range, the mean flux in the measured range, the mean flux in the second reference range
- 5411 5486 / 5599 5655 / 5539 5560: 0.006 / 17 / 16.6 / 16.6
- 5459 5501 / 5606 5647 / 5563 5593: 0.027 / 16.9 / 16.4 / 16.7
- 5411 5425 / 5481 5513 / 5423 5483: 0.024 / 17.6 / 16.8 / 16.8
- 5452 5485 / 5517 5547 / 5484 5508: 0.020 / 17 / 16.7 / 16.9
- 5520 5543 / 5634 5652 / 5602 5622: -0.036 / 16.9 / 17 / 16.3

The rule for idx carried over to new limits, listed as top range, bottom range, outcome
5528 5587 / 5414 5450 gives 1.03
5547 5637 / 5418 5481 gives 1.03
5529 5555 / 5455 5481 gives 1.02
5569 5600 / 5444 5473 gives 1.01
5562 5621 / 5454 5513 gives 1.02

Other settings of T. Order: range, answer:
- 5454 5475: 14.8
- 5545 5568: 13.9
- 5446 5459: 15.2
